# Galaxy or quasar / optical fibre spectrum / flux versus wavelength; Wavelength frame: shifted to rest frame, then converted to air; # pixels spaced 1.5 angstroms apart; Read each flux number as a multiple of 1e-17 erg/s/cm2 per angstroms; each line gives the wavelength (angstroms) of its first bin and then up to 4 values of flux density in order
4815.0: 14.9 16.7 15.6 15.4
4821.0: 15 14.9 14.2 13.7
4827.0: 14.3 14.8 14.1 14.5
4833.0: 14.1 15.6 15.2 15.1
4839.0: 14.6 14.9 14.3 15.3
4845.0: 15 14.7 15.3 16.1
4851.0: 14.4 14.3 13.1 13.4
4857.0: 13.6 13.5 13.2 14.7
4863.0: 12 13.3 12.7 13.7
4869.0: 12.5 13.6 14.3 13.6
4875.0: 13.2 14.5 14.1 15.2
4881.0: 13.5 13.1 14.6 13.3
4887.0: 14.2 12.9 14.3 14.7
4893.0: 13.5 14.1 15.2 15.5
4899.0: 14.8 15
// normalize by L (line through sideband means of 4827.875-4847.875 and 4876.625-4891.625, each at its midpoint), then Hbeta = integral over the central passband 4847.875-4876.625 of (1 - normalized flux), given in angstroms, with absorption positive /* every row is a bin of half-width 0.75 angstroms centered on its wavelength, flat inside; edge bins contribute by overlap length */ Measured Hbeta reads 1.3 angstroms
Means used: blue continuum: 14.8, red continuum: 14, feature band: 13.7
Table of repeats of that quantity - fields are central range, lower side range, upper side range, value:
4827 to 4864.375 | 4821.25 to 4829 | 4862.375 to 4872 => -1.7 angstroms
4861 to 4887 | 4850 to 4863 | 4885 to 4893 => 0.3 angstroms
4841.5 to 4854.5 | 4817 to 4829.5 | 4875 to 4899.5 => -0.2 angstroms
